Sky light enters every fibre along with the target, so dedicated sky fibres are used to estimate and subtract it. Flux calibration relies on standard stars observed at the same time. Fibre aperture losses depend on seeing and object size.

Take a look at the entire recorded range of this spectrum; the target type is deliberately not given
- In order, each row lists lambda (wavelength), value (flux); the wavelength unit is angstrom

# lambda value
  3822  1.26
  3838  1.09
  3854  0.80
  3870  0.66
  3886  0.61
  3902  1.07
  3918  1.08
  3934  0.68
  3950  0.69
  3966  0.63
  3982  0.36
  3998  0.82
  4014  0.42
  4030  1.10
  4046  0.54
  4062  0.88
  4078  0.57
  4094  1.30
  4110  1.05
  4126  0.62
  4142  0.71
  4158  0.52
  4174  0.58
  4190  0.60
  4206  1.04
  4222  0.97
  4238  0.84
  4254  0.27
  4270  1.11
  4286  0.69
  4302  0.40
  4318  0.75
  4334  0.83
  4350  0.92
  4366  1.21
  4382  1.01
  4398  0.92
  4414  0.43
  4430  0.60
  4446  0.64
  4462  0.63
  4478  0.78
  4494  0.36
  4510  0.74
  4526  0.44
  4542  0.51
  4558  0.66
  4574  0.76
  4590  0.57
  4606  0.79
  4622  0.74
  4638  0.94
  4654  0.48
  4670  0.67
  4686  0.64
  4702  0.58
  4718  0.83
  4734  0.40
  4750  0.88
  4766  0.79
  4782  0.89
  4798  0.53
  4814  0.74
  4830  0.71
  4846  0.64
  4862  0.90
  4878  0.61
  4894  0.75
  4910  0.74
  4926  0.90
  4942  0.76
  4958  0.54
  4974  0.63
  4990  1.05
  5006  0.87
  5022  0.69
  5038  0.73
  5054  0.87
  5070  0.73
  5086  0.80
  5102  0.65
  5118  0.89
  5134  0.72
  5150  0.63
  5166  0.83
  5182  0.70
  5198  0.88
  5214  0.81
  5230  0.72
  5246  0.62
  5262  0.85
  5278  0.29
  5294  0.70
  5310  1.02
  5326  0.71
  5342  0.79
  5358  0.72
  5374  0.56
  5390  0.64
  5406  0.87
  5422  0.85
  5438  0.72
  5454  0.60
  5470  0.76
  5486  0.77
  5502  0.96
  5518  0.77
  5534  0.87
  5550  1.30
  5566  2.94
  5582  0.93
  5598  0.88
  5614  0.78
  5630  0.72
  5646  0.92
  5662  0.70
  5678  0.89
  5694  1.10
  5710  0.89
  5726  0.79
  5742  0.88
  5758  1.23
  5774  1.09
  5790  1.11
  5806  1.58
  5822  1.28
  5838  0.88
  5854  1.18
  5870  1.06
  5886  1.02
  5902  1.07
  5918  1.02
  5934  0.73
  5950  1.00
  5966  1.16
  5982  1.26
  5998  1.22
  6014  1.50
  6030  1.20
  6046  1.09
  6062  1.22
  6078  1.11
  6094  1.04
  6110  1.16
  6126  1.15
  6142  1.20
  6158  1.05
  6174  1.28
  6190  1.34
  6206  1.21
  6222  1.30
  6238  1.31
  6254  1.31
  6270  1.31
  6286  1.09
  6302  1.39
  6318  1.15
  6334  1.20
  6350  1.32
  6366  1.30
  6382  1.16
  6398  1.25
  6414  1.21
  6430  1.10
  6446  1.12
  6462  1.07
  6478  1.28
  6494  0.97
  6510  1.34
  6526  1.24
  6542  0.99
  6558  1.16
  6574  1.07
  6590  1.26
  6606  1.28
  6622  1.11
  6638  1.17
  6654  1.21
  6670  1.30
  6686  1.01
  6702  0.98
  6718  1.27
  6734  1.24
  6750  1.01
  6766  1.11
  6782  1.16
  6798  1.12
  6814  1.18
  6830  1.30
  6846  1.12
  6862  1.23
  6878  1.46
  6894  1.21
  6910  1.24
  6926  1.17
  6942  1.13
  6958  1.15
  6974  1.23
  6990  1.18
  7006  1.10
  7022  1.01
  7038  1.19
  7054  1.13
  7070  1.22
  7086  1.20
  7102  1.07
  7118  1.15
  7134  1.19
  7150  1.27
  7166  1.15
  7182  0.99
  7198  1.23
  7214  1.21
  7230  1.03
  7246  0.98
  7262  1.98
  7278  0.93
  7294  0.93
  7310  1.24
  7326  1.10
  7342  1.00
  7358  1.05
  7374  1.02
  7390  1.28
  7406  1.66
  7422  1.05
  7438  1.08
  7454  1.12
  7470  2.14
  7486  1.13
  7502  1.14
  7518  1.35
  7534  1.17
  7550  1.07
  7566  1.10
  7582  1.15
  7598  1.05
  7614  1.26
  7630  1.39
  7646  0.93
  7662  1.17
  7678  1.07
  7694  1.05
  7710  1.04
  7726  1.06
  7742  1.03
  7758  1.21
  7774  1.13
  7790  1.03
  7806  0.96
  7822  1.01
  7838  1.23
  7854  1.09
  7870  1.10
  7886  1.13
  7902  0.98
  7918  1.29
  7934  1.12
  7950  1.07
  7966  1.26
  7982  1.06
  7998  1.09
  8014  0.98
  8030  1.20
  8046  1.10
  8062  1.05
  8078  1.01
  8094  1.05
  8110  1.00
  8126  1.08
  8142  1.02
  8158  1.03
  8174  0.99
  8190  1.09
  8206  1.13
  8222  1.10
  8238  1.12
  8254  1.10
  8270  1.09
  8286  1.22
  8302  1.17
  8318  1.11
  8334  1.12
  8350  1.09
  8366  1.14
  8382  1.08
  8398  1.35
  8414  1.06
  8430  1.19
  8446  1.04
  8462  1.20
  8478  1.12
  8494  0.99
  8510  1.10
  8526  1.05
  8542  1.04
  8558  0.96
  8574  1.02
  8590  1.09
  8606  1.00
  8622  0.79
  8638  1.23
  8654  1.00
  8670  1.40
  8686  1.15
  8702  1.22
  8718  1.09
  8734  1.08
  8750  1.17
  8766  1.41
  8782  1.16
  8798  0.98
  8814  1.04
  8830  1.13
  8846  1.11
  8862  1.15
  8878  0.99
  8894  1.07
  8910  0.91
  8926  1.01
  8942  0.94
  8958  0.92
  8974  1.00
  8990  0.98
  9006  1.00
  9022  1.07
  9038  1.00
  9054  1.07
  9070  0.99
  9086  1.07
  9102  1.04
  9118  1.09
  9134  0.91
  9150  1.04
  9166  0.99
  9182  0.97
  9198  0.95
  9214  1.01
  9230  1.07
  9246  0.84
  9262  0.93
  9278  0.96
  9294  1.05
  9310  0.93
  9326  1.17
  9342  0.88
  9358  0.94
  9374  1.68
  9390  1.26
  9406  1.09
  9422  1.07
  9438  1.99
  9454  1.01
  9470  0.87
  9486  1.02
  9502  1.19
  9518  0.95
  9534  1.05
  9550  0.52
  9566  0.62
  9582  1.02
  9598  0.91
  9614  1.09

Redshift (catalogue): 0.493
